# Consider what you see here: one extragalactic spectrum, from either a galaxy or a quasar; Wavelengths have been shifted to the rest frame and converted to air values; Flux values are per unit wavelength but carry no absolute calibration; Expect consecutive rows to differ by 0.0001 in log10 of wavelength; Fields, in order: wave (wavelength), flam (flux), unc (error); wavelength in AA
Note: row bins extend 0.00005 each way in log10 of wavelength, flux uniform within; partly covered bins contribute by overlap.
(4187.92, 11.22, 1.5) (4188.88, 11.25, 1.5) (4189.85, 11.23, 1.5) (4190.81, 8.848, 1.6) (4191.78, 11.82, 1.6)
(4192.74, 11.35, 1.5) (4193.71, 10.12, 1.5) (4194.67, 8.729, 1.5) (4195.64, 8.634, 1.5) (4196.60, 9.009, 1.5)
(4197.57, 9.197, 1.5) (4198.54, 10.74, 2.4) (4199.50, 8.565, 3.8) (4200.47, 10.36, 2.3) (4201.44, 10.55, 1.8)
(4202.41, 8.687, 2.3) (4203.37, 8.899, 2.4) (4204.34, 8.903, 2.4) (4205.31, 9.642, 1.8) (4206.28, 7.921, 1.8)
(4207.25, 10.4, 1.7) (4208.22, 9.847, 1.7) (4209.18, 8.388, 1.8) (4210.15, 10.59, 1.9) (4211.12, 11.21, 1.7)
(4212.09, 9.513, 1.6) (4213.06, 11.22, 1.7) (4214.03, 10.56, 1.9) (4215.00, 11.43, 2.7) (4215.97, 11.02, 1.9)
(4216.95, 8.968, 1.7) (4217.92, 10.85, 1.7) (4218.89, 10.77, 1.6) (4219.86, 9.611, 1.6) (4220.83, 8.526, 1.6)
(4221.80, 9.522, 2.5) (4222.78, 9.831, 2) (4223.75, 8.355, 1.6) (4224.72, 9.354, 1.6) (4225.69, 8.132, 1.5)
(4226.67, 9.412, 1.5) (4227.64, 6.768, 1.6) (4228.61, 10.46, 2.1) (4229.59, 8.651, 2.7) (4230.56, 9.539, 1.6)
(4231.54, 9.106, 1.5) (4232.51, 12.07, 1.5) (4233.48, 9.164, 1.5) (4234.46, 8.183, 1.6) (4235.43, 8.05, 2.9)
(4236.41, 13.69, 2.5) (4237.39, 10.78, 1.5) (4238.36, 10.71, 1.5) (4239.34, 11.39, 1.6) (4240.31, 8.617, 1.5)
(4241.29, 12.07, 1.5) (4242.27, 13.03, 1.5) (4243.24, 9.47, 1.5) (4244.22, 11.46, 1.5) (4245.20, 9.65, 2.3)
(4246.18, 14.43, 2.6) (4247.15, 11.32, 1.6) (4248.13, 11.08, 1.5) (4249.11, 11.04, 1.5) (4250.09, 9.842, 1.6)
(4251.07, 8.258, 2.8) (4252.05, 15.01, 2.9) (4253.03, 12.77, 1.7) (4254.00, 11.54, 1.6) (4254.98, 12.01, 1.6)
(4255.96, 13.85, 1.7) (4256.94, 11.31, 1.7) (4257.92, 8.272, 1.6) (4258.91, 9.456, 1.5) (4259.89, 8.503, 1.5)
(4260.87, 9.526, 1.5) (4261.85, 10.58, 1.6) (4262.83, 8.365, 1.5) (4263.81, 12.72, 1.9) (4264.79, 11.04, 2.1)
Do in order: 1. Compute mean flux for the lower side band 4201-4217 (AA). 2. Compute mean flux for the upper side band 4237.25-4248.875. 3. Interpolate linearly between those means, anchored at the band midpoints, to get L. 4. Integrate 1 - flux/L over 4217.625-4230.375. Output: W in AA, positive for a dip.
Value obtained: 1.5 AA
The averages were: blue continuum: 9.89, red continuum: 11.2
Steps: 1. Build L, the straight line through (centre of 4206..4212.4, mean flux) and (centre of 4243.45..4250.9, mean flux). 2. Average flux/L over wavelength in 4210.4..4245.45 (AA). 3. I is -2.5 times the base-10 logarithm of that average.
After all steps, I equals 0.038 mag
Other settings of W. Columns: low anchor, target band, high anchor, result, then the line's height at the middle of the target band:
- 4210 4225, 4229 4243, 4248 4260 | 0.3 AA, 10.6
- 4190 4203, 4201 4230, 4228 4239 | 0.9 AA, 9.9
